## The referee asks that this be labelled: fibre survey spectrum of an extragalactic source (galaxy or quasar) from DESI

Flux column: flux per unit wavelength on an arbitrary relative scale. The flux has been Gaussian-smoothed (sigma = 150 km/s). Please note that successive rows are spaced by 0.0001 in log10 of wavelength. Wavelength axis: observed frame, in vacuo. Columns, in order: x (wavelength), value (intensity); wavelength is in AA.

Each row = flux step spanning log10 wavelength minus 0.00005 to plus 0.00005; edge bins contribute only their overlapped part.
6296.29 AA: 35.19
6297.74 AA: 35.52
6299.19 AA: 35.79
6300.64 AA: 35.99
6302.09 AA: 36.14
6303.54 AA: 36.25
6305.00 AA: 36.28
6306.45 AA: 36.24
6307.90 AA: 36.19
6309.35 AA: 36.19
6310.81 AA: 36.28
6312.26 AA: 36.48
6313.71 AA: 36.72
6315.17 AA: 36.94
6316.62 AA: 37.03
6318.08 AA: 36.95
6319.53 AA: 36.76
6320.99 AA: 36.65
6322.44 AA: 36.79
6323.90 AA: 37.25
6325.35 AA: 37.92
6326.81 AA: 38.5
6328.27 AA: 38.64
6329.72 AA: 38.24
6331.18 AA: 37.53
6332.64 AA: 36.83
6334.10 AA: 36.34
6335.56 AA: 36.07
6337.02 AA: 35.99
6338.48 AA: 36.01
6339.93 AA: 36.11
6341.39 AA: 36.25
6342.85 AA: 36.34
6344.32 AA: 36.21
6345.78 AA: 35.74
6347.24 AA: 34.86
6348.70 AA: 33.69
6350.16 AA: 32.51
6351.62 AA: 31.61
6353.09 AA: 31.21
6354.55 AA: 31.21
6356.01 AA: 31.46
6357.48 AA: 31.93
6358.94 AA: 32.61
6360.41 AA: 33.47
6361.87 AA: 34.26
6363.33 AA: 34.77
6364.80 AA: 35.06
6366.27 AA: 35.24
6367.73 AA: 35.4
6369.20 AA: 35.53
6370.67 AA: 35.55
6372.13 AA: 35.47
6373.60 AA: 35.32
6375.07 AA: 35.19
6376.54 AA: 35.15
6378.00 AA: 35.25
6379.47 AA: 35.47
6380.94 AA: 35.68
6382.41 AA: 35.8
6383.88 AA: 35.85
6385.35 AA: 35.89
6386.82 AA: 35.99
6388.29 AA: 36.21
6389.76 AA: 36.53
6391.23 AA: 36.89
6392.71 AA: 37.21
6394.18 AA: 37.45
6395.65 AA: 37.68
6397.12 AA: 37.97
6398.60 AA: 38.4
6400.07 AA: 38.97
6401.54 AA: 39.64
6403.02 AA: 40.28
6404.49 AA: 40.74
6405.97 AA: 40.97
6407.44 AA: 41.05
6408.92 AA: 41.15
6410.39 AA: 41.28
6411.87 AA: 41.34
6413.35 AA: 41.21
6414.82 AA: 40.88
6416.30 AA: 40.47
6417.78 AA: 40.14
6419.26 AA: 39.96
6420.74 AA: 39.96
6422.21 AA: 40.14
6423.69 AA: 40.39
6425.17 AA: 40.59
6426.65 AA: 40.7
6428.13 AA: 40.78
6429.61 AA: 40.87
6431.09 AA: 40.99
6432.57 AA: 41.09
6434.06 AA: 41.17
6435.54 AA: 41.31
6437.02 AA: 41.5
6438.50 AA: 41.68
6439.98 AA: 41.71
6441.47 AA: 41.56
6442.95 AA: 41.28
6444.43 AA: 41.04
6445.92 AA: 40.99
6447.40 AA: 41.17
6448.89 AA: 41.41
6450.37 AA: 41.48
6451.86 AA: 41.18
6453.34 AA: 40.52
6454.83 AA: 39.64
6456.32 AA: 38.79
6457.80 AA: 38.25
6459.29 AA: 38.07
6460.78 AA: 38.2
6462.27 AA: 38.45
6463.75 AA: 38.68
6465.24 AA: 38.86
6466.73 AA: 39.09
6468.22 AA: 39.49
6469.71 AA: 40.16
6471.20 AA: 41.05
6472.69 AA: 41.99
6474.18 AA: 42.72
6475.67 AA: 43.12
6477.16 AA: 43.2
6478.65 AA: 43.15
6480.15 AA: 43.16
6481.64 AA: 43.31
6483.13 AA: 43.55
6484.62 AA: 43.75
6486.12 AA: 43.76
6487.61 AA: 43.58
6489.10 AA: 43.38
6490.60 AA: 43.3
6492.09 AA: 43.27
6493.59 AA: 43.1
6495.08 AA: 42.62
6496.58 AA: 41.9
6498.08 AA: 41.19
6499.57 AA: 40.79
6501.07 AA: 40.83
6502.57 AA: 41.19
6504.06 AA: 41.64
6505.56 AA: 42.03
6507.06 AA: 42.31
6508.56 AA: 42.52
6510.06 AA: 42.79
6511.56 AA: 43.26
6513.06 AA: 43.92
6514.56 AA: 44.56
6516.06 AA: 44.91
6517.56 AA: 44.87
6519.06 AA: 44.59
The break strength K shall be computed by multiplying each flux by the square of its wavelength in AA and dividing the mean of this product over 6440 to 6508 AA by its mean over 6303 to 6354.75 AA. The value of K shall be 1.20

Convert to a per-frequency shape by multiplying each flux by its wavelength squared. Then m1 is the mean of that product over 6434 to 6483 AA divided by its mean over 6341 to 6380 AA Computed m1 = 1.2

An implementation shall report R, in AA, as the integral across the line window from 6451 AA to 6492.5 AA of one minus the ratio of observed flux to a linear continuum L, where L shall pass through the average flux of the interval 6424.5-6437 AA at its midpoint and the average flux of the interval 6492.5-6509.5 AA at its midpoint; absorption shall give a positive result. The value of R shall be 0.2 AA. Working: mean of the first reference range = 41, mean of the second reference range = 41.9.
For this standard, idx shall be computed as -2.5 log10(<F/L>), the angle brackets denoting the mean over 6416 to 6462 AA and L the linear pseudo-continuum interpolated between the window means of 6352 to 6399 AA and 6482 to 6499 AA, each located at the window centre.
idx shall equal -0.03 mag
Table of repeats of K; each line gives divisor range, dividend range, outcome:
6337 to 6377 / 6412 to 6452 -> 1.22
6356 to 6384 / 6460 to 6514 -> 1.25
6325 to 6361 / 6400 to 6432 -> 1.19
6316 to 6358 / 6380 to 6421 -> 1.11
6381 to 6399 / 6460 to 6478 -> 1.13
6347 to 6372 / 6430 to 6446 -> 1.26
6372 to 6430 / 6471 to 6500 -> 1.14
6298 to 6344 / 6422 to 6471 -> 1.14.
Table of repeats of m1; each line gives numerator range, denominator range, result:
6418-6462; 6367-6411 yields 1.10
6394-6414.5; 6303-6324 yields 1.12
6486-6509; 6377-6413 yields 1.15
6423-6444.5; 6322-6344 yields 1.15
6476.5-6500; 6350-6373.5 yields 1.33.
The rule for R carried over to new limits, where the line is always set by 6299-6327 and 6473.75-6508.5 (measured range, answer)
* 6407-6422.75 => -0.2 AA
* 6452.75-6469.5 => 1.1 AA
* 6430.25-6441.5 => -0.2 AA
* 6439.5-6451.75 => -0.1 AA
